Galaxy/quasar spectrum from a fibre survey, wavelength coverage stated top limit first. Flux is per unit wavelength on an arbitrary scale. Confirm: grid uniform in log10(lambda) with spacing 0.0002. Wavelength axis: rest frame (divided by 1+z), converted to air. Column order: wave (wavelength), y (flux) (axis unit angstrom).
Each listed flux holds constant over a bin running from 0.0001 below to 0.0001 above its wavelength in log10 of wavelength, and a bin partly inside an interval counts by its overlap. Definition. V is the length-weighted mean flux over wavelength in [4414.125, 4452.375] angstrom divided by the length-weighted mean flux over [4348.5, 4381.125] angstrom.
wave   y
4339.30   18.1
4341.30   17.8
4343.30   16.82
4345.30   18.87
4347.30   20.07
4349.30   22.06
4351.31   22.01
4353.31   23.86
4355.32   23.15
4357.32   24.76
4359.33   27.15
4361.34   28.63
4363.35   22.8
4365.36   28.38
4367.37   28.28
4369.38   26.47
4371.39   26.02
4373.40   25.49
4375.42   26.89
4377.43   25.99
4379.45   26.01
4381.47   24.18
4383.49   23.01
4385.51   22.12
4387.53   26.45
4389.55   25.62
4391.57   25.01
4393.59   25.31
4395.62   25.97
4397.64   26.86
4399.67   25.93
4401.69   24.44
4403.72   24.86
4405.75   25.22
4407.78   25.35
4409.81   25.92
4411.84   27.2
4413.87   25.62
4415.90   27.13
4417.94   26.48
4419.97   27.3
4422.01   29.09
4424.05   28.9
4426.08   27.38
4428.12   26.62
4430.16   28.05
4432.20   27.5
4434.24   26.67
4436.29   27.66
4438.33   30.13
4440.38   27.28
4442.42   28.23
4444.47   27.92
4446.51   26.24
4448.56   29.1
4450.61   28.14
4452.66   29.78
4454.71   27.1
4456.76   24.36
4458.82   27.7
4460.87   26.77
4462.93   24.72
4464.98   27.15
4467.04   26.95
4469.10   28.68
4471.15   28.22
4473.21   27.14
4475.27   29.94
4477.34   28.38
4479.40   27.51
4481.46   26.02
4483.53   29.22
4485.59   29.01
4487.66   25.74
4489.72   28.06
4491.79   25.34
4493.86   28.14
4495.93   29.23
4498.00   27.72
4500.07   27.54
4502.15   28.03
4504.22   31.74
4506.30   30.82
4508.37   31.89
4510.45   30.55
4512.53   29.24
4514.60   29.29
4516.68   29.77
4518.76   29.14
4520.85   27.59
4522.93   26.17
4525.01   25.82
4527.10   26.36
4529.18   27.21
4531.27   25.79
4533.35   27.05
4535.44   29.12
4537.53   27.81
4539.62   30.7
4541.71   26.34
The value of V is 1.09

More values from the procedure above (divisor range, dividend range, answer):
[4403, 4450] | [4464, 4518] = 1.05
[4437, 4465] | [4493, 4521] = 1.07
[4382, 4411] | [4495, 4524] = 1.16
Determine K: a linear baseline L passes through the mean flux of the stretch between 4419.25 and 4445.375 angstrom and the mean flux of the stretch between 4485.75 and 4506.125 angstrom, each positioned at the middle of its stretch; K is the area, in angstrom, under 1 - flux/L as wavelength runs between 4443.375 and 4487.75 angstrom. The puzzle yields 0.7 angstrom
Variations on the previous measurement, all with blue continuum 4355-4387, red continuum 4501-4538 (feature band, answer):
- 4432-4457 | -0.7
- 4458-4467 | 0.3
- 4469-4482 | -0.2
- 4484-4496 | 0.2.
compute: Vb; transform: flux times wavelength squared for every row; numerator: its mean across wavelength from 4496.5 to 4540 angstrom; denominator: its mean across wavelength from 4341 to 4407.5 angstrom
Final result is 1.24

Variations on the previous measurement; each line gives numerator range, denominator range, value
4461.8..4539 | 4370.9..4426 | 1.13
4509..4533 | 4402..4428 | 1.10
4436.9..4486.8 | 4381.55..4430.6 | 1.09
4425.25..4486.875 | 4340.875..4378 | 1.20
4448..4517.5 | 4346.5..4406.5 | 1.18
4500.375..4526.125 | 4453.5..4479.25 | 1.09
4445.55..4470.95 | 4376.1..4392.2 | 1.14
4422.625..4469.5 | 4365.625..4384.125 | 1.09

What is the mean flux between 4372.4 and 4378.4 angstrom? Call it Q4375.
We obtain 26.1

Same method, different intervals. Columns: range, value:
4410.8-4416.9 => 26.7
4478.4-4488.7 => 27.5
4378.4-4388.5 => 24.3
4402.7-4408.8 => 25.1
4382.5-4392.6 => 24.5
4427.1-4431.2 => 27.3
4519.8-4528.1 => 26.5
